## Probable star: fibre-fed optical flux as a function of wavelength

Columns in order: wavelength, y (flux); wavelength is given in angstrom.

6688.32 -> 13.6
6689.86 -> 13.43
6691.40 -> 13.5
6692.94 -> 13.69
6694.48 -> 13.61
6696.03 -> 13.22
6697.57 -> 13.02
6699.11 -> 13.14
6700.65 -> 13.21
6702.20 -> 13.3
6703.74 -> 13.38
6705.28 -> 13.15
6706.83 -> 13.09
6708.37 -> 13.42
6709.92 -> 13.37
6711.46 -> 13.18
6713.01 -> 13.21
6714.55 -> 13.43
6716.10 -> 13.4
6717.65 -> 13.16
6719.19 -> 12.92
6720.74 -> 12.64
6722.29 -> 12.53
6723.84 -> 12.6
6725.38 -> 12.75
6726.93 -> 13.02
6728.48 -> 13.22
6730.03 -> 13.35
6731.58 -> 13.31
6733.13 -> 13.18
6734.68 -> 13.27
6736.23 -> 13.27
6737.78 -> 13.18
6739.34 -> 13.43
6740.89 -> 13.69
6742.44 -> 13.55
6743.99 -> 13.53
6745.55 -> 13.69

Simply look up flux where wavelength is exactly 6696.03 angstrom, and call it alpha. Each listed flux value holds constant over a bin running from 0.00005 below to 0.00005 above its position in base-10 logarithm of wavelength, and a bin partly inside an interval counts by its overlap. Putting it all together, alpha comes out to 13.22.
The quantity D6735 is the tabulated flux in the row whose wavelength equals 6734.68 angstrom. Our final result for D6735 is 13.27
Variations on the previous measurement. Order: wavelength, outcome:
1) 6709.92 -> 13.37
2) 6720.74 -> 12.64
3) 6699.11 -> 13.14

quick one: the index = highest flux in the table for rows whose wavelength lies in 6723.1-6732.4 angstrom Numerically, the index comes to 13.35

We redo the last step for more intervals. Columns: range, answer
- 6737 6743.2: 13.69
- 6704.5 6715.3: 13.43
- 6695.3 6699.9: 13.22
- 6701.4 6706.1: 13.38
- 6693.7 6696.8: 13.61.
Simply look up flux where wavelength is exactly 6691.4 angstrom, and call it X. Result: 13.5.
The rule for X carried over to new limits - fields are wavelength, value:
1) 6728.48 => 13.22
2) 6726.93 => 13.02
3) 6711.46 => 13.18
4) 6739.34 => 13.43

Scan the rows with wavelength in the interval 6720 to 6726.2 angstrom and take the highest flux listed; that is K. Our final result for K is 12.75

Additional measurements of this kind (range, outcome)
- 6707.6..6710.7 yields 13.42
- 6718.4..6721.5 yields 12.92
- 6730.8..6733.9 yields 13.31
